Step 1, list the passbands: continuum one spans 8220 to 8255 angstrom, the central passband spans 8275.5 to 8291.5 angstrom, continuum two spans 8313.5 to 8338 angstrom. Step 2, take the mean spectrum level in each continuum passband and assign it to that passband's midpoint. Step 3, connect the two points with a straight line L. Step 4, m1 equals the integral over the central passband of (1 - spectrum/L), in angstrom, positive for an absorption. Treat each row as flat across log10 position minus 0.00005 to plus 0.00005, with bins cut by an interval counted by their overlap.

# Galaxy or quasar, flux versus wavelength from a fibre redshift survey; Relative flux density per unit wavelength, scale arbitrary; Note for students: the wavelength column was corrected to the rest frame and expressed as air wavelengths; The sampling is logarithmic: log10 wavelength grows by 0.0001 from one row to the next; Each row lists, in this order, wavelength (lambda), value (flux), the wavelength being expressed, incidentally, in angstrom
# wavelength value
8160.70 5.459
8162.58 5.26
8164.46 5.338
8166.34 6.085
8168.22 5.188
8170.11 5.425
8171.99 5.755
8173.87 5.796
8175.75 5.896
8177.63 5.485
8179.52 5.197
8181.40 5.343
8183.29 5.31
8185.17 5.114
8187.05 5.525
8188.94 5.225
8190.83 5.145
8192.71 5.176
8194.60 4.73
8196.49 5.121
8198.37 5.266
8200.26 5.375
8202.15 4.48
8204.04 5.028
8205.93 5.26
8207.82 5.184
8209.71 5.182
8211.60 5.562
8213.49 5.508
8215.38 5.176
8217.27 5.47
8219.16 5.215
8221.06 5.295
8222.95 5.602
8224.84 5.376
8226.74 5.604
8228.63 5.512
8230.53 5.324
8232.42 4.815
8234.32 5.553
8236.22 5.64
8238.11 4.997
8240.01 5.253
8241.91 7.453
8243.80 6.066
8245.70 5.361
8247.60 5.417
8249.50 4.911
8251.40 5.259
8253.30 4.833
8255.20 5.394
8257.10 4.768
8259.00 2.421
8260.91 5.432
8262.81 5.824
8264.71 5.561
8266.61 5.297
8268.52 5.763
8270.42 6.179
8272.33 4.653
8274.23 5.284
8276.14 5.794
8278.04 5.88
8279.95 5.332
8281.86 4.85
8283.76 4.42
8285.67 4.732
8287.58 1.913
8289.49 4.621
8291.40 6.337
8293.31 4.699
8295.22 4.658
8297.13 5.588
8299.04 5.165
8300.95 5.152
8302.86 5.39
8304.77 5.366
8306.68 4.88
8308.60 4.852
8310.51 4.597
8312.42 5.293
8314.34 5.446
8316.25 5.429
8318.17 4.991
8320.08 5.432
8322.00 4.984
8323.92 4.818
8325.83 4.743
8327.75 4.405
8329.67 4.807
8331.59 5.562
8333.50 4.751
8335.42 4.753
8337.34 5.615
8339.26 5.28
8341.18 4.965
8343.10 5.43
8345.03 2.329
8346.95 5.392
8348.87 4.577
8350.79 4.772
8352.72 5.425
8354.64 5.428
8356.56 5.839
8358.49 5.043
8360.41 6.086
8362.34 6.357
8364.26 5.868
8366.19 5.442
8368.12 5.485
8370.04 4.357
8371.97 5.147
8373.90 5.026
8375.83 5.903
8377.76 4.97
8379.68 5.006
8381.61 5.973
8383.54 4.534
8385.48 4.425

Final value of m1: 1.42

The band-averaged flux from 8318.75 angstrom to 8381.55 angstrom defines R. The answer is 5.14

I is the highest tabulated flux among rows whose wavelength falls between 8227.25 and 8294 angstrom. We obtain 7.453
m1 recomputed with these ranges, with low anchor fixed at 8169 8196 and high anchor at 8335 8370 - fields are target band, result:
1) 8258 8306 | 2.0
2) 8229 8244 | -0.8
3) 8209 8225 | -0.2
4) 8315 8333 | 0.7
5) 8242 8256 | -0.4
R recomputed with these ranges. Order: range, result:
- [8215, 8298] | 5.22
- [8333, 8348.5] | 4.81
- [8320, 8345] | 4.93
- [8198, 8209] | 5.09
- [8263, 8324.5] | 5.12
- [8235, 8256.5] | 5.5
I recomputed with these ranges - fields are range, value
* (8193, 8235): 5.604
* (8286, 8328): 6.337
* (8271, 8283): 5.88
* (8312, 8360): 5.839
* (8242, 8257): 6.066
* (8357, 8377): 6.357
